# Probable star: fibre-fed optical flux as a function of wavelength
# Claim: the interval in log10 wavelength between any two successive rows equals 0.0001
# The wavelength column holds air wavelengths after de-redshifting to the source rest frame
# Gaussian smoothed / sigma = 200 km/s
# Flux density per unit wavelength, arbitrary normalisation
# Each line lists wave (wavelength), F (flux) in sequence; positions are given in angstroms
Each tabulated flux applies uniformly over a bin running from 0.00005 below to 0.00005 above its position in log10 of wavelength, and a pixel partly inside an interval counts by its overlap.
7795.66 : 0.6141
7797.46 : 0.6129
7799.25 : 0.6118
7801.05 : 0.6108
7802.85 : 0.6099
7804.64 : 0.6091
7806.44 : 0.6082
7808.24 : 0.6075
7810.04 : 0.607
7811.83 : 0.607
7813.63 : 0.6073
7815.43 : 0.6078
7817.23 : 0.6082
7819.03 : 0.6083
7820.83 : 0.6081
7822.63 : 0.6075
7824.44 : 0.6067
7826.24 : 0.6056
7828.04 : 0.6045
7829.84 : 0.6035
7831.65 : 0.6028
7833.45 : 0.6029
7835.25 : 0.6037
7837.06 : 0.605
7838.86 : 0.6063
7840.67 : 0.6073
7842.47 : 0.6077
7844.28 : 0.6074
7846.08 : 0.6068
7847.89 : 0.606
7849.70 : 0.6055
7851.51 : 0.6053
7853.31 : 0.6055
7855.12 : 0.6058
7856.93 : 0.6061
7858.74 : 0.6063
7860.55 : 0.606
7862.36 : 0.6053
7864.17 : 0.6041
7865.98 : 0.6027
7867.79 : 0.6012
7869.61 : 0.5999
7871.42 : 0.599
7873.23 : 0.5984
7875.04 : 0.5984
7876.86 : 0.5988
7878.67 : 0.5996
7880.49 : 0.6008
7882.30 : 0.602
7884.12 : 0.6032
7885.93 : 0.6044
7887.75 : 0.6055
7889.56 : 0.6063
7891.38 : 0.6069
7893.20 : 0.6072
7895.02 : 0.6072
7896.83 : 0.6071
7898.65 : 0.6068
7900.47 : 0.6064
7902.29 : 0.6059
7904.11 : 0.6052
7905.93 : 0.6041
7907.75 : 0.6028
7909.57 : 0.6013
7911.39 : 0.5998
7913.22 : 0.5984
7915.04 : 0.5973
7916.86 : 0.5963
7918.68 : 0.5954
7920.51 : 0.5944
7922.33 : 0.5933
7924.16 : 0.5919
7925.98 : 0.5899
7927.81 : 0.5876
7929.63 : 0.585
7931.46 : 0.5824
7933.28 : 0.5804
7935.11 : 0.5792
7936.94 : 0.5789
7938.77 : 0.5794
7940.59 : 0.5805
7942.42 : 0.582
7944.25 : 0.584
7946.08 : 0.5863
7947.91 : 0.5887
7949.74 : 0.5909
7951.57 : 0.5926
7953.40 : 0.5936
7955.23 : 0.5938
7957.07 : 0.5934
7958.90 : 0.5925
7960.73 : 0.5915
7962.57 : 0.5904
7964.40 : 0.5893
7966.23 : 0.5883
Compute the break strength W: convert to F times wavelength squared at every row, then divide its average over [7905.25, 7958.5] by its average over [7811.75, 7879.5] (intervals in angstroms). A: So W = 1.00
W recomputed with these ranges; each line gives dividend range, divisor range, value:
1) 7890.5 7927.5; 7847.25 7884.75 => 1.01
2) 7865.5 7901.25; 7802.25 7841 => 1.01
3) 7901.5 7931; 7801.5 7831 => 1.01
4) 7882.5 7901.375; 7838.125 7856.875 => 1.01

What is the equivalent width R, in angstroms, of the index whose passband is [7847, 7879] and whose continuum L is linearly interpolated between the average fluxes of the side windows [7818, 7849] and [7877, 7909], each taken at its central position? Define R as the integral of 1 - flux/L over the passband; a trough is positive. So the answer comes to 0.12 angstroms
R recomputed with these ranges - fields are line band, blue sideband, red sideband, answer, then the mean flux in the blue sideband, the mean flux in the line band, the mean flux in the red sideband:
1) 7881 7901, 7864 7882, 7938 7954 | -0.3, 0.6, 0.606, 0.587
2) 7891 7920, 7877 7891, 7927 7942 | -0.4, 0.603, 0.603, 0.582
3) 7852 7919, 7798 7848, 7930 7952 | -0.9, 0.607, 0.603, 0.584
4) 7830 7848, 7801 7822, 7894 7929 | 0.0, 0.608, 0.605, 0.599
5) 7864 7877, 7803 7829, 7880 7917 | 0.1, 0.608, 0.6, 0.604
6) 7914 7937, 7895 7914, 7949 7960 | 0.4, 0.604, 0.589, 0.593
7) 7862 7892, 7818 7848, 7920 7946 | -0.3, 0.606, 0.602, 0.585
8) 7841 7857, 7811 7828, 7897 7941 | -0.1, 0.607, 0.606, 0.594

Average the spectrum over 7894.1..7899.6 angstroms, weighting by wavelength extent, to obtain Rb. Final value 0.607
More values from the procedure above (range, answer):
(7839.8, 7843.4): 0.608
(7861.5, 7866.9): 0.604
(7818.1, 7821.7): 0.608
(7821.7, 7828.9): 0.606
